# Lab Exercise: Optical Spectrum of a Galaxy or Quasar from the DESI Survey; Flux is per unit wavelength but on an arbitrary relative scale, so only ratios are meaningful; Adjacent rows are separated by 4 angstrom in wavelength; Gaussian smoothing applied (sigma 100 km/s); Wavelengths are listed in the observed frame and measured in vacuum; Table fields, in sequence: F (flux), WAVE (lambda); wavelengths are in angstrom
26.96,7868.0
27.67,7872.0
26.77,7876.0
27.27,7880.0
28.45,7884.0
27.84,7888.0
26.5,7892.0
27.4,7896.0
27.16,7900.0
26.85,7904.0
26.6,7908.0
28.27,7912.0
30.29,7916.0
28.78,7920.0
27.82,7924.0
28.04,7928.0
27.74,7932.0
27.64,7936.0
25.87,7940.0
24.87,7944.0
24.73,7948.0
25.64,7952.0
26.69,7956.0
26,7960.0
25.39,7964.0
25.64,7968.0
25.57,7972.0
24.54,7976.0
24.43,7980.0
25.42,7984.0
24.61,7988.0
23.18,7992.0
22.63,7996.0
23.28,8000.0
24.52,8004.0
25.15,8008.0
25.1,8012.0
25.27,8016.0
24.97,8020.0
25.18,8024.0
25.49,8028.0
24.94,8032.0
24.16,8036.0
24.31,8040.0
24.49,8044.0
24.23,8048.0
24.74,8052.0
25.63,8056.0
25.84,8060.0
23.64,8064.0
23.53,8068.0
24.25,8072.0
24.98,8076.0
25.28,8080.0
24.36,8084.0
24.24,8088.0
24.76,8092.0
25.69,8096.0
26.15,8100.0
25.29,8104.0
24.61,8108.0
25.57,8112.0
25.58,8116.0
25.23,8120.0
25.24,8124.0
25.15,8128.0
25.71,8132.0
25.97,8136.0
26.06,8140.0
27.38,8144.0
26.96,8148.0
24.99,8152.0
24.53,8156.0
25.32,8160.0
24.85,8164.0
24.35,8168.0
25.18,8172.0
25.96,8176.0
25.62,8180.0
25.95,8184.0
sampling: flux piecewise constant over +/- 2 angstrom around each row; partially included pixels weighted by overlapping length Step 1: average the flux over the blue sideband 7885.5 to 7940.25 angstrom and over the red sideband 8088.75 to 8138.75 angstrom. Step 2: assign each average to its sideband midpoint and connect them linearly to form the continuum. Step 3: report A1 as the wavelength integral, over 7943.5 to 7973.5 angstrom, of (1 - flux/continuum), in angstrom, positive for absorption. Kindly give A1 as 1.7 angstrom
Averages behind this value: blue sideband 27.7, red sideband 25.4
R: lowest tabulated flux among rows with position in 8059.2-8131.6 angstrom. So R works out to 23.53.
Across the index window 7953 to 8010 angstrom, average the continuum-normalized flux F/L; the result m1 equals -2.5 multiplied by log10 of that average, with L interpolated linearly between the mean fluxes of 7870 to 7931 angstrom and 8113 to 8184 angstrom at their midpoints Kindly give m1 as 0.09 mag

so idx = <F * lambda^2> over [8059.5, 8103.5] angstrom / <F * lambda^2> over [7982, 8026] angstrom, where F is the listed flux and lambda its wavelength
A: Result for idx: 1.03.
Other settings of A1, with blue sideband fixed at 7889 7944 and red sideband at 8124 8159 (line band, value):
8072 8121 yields 1.9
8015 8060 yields 2.9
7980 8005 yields 2.8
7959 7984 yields 1.7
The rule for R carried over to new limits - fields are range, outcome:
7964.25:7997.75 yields 22.63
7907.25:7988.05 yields 24.43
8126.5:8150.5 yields 25.15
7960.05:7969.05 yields 25.39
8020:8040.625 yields 24.16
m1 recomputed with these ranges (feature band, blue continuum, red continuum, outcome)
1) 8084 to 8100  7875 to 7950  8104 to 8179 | 0.04 mag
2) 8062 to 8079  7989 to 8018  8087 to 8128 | 0.03 mag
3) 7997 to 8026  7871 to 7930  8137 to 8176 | 0.09 mag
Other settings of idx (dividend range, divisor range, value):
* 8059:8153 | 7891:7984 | 0.99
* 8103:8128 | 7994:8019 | 1.07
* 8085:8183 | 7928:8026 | 1.05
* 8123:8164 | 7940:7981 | 1.06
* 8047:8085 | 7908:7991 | 0.96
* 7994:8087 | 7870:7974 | 0.94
